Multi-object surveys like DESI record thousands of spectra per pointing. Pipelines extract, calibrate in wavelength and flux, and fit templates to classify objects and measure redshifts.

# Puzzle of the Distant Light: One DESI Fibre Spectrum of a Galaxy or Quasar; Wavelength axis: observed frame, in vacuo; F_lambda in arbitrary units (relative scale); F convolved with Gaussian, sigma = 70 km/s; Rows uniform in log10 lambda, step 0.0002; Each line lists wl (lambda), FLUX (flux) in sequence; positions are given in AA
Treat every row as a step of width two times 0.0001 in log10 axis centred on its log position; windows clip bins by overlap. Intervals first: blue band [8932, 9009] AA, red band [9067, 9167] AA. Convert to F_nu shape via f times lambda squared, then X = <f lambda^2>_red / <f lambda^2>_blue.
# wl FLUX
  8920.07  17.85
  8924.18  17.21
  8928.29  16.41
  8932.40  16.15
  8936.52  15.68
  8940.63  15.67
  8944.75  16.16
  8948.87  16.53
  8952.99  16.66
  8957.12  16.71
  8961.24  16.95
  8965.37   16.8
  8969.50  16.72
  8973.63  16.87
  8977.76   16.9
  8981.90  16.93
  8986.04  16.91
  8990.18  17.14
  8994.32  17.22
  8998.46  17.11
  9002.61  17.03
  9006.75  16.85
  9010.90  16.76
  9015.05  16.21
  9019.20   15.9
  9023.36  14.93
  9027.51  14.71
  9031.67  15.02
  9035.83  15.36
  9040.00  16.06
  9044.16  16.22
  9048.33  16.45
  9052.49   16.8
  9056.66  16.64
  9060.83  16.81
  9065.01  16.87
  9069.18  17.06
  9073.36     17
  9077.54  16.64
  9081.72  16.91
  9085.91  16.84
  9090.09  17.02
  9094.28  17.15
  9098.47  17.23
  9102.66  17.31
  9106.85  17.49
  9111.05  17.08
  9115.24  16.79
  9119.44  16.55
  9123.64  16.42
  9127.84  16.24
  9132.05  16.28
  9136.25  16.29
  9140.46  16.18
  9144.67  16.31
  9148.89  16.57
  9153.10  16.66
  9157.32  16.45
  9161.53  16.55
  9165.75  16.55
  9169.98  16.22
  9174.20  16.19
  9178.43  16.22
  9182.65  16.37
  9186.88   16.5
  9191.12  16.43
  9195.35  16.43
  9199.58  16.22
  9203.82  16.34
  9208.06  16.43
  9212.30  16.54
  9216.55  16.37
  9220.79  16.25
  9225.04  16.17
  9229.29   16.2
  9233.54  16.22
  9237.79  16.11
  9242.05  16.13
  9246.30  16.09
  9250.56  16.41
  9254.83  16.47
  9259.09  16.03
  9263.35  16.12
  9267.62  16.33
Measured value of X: 1.0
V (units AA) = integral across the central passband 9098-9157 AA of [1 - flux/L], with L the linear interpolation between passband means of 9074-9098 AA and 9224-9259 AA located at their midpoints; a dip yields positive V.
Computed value 0.3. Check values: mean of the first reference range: 16.9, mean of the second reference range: 16.2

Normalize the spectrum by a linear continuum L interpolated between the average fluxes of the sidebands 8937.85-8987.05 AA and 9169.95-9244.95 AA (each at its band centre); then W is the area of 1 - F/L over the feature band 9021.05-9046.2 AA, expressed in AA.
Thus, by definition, 1.7 AA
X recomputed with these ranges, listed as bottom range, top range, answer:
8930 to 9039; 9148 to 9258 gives 1.05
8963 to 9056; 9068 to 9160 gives 1.04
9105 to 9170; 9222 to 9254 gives 1.00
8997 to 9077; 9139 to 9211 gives 1.04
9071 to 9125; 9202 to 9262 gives 0.99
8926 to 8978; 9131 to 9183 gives 1.04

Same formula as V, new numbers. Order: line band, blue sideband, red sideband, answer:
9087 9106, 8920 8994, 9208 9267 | -0.8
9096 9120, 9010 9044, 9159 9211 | -1.7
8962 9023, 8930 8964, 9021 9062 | -2.5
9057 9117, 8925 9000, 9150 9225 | -1.8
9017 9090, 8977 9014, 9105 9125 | 2.8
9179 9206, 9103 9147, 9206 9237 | 0.0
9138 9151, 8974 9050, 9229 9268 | -0.1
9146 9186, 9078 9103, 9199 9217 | 0.5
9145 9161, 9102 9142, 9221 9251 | 0.0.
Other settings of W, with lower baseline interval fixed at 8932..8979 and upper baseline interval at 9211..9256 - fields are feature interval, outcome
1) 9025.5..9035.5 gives 0.9 AA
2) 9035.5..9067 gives -0.1 AA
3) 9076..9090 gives -0.4 AA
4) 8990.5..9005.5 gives -0.6 AA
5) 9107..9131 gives -0.5 AA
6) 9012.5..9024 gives 0.4 AA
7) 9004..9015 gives -0.2 AA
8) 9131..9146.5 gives 0.1 AA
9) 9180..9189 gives -0.1 AA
